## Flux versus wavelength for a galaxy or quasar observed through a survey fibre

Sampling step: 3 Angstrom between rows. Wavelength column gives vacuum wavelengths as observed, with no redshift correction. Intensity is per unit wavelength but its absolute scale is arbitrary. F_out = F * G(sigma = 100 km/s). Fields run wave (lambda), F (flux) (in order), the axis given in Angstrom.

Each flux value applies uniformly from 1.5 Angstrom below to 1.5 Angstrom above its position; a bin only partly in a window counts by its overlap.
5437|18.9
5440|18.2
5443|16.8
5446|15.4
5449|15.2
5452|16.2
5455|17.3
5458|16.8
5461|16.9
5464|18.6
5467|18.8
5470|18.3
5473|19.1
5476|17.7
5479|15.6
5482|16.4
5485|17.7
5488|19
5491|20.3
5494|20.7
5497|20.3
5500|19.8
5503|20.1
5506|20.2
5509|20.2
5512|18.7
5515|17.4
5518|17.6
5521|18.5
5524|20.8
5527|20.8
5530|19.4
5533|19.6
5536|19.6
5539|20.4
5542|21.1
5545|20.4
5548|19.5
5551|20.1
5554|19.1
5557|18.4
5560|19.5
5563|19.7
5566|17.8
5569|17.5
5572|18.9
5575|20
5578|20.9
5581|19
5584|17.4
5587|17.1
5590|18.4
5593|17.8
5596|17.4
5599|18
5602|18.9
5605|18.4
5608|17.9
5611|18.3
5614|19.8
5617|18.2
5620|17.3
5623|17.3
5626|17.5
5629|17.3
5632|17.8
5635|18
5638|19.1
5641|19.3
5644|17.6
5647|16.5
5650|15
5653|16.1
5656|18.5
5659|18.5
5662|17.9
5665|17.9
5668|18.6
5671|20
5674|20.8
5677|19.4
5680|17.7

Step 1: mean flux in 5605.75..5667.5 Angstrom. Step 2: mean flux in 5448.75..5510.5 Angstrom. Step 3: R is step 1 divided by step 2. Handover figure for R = 0.97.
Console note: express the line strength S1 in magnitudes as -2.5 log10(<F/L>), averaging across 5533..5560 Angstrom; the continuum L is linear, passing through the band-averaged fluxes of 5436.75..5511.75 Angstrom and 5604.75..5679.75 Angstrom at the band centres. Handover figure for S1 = -0.09 mag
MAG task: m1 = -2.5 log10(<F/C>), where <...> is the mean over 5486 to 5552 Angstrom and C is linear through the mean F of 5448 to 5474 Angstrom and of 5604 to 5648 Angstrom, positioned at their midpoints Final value -0.120 mag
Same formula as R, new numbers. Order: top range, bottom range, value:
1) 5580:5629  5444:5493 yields 1.03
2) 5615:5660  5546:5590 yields 0.93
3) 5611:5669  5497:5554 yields 0.90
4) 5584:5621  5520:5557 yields 0.91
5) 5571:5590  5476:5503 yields 1.01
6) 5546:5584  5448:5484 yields 1.11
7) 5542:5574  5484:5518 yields 0.99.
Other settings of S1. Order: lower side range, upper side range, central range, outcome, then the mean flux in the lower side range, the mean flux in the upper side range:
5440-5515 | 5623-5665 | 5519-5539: -0.10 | 18.2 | 17.6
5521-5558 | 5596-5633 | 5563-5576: 0.03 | 19.9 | 18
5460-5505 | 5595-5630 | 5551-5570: -0.03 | 18.7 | 18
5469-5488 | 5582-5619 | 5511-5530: -0.07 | 17.6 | 18.1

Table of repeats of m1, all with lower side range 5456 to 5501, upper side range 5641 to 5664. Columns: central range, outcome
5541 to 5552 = -0.130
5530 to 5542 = -0.111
